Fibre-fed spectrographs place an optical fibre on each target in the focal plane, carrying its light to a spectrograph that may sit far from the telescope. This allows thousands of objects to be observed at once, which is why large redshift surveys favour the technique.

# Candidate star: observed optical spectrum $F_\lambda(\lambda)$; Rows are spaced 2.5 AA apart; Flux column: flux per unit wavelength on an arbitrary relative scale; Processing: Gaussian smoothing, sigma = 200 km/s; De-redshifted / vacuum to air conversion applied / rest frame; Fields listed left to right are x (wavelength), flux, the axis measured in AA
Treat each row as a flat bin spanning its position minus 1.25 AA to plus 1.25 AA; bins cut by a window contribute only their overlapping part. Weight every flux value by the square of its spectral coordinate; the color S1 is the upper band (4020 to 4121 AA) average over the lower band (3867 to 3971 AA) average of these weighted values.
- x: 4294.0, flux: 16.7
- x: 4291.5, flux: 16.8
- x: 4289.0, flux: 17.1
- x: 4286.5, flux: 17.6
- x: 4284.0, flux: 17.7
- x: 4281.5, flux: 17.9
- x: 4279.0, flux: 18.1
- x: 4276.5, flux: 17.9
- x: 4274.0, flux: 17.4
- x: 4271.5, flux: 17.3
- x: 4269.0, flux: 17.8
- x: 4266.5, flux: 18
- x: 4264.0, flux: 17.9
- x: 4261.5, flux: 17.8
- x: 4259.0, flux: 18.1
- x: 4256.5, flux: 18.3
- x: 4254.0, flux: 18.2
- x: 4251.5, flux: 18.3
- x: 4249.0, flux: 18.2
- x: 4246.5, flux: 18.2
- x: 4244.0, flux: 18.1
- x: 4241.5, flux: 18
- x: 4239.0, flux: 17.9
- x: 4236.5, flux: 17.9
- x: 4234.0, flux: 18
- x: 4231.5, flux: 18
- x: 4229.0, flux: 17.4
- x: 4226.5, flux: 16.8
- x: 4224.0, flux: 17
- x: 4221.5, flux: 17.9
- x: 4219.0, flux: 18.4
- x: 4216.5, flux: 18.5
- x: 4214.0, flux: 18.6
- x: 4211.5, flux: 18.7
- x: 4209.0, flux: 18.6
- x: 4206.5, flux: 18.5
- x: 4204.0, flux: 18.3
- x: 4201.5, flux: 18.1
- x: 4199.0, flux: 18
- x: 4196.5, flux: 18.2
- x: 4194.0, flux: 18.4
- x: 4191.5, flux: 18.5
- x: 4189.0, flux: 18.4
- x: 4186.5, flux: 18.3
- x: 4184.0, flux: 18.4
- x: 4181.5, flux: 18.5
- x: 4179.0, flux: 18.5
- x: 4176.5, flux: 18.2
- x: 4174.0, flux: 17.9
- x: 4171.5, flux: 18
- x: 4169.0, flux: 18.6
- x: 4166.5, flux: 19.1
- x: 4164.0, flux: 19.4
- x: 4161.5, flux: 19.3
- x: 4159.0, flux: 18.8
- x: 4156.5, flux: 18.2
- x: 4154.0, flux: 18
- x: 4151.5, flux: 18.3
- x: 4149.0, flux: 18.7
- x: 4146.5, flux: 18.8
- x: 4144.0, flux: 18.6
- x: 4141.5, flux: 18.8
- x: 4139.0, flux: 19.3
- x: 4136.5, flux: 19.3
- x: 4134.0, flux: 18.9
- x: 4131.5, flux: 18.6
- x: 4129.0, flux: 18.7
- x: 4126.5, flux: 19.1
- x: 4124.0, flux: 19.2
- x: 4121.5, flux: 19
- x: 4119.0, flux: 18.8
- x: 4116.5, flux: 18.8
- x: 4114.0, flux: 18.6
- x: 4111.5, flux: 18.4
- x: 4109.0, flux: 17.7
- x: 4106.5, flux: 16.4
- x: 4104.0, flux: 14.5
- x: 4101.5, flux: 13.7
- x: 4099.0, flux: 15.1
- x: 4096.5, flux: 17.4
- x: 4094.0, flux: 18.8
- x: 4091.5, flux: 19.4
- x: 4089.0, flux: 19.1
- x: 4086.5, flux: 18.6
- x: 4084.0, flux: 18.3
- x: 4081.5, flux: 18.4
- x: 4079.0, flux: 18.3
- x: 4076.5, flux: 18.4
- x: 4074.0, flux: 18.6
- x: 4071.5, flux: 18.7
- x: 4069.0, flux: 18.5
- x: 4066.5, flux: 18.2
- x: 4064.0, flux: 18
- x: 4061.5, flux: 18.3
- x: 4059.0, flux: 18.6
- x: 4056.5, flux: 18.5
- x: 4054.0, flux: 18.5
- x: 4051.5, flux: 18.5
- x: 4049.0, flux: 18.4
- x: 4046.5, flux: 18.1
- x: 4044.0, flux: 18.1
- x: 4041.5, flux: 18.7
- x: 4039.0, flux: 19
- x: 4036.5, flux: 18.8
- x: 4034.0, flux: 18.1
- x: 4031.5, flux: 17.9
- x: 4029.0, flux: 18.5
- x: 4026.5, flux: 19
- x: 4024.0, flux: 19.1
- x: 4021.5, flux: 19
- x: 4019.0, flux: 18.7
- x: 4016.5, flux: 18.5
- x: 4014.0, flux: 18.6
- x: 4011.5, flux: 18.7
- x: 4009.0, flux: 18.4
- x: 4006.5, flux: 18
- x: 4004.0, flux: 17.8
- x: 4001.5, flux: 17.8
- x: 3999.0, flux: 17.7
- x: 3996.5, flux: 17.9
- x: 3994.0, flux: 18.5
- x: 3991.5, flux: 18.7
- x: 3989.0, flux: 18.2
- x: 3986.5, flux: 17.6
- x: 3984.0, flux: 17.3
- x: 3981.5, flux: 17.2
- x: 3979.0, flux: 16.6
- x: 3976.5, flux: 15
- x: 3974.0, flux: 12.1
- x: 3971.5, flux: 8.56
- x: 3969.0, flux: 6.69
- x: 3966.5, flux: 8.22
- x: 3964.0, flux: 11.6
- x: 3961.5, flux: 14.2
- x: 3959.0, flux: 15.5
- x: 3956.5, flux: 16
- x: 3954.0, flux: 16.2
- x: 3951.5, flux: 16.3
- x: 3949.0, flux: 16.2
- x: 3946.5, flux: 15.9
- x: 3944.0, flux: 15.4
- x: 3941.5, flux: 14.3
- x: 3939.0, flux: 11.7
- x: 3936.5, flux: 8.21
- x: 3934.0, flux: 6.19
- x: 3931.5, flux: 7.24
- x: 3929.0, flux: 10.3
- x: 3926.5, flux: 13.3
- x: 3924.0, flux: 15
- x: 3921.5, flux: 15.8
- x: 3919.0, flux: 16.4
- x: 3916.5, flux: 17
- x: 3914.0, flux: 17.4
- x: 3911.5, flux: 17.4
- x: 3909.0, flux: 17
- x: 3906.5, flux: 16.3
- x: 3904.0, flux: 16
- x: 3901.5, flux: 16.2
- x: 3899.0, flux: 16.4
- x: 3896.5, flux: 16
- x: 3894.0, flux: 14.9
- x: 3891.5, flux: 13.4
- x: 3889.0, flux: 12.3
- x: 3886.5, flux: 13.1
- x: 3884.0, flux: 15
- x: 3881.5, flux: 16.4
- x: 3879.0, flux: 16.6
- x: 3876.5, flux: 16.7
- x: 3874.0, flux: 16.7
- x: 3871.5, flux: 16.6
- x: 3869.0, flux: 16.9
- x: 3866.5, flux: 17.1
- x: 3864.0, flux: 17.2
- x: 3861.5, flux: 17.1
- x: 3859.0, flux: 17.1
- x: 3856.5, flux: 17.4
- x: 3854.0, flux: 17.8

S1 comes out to 1.37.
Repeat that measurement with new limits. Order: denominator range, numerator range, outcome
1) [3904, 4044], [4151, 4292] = 1.29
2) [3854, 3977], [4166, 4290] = 1.45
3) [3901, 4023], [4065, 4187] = 1.30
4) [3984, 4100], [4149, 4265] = 1.08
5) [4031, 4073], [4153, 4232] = 1.06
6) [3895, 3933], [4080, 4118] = 1.27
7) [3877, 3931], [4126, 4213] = 1.39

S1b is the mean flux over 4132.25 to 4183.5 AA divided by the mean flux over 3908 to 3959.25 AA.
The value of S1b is 1.3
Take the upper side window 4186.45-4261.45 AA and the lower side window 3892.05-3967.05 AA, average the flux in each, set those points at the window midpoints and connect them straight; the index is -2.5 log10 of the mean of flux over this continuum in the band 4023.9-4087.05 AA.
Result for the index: -0.158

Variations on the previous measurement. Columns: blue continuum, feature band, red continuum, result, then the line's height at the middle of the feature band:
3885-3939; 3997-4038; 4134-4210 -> -0.161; 15.9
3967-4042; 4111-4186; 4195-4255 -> -0.057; 17.7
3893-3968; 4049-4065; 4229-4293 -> -0.177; 15.6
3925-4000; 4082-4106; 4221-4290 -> -0.102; 15.7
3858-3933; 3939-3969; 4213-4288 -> 0.128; 15.9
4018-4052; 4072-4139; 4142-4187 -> 0.026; 18.6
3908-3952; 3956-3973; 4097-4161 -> 0.273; 14.6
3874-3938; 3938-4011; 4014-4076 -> 0.074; 16.5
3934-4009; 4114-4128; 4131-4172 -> -0.049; 18.1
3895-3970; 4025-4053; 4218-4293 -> -0.206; 15.3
